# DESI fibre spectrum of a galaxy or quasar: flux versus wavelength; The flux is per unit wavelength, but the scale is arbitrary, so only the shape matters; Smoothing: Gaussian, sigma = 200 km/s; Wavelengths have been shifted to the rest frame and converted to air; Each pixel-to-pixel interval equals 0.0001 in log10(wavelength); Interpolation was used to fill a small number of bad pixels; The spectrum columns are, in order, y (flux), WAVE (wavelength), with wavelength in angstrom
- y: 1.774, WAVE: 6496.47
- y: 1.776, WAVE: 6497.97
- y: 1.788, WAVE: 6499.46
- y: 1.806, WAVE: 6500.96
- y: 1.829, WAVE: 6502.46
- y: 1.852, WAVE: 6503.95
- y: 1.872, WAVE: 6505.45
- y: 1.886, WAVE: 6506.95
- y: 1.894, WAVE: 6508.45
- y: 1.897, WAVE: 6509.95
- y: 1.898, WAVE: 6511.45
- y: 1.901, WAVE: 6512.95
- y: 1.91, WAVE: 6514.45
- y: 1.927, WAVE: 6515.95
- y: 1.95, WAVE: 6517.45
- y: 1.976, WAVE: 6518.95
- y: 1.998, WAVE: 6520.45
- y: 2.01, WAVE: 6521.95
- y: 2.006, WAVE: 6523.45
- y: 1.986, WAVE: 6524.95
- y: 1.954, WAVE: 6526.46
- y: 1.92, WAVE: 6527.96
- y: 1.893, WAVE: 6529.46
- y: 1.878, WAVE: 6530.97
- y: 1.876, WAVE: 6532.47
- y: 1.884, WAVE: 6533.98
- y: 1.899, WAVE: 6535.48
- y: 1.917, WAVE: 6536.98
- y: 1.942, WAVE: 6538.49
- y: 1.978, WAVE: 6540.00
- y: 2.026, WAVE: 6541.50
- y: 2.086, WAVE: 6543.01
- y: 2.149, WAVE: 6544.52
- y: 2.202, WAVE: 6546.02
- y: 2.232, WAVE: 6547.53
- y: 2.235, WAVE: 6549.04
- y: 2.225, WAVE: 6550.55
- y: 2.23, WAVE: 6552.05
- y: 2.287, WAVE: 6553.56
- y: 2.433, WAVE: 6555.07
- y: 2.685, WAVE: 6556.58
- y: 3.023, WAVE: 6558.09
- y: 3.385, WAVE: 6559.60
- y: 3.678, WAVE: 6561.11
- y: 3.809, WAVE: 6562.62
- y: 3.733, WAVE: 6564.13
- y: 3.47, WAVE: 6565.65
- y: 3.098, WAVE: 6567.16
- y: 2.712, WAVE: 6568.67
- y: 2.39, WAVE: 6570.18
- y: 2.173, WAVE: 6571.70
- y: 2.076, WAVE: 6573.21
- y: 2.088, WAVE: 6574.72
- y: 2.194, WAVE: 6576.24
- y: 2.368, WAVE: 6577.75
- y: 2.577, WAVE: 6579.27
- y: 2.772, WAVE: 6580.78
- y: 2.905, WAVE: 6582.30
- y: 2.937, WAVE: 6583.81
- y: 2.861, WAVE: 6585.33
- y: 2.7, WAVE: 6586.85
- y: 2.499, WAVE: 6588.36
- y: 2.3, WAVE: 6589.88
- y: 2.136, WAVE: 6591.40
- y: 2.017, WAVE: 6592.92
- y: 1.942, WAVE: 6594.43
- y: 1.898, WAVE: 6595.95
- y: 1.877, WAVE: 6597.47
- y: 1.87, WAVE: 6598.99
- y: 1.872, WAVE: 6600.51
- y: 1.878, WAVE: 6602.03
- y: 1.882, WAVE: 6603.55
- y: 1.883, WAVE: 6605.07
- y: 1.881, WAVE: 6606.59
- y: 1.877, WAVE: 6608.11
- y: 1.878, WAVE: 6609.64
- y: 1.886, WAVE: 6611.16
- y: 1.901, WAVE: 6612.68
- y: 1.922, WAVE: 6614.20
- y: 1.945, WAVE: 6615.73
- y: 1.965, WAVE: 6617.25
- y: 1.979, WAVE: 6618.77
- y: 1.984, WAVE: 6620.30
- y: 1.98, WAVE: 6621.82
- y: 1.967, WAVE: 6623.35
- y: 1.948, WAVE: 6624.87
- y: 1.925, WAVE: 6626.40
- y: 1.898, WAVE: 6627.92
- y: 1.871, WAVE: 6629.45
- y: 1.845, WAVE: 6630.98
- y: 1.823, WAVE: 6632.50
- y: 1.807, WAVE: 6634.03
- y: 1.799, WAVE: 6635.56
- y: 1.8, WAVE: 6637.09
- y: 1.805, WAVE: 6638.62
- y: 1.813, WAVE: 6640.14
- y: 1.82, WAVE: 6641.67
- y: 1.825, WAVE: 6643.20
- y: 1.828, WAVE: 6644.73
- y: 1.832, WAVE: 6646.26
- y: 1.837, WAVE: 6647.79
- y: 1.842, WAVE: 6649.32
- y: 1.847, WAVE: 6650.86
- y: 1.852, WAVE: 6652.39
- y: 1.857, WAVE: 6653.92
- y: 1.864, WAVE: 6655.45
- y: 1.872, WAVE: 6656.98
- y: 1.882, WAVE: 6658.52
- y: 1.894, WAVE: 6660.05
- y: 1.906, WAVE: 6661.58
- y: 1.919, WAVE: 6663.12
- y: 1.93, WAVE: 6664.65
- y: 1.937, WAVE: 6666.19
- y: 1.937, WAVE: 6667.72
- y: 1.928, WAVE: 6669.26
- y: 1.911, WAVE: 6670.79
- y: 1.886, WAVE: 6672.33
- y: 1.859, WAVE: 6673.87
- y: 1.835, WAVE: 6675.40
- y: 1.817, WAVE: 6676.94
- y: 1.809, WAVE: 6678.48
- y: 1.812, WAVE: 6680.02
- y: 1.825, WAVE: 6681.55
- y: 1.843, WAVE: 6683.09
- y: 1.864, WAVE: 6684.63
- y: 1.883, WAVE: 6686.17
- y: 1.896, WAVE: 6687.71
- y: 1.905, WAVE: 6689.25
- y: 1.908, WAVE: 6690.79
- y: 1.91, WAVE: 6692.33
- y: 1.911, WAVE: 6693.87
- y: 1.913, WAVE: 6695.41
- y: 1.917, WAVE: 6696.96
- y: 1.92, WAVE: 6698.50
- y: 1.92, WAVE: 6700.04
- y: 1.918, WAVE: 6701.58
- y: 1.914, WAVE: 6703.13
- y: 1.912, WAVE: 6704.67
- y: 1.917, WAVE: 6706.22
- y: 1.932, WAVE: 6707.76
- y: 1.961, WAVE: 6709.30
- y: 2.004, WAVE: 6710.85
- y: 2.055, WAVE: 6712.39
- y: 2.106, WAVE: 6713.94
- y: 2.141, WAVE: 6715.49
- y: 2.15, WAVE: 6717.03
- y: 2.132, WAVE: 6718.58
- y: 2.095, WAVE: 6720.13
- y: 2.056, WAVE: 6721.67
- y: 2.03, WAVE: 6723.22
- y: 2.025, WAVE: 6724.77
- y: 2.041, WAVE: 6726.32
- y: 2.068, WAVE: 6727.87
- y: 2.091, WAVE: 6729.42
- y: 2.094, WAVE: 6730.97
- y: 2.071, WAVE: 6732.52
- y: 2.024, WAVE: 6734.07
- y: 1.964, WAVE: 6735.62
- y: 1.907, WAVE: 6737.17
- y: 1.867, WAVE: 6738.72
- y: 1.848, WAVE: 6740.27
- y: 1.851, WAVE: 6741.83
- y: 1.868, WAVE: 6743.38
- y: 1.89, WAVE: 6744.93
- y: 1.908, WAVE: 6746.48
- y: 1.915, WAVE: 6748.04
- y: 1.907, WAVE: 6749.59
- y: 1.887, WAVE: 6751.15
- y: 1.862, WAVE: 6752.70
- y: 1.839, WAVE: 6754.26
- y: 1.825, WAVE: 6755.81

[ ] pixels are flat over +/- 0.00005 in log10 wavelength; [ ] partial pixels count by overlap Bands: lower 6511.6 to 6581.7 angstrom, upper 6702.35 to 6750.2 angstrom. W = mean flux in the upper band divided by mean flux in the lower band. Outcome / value 0.9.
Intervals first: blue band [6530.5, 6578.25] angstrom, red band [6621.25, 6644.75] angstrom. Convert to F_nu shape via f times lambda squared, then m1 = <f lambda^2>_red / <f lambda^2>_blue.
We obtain 0.78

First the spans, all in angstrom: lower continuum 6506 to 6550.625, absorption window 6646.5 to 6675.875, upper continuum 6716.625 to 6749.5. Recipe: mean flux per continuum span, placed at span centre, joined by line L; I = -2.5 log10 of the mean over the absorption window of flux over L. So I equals 0.06 mag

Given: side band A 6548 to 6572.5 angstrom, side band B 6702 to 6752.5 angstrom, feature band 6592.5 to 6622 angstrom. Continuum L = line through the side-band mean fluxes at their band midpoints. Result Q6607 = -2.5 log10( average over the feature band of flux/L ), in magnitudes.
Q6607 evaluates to 0.33 mag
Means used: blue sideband 2.84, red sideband 1.99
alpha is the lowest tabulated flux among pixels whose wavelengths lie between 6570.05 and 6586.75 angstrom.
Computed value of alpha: 2.076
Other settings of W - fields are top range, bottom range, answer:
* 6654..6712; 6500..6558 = 0.94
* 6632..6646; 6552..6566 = 0.58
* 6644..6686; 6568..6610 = 0.84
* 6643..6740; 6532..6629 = 0.85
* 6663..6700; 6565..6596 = 0.76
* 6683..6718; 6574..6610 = 0.88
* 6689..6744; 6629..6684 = 1.07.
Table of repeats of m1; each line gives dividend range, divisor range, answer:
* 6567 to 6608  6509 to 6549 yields 1.17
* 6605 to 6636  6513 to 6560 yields 0.92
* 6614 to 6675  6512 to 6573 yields 0.83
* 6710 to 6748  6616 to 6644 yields 1.10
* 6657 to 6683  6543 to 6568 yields 0.70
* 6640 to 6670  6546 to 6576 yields 0.71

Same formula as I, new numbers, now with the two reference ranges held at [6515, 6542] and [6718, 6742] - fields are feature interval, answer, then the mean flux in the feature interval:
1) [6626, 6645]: 0.08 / 1.83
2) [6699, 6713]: 0.03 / 1.95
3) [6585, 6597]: -0.15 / 2.26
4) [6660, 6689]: 0.06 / 1.88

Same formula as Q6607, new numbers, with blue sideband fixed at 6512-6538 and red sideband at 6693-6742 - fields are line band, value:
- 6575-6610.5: -0.14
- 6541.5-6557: -0.16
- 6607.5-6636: 0.03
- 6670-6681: 0.08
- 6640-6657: 0.08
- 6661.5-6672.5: 0.03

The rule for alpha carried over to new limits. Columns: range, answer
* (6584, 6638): 1.799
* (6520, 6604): 1.87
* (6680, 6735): 1.812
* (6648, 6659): 1.842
